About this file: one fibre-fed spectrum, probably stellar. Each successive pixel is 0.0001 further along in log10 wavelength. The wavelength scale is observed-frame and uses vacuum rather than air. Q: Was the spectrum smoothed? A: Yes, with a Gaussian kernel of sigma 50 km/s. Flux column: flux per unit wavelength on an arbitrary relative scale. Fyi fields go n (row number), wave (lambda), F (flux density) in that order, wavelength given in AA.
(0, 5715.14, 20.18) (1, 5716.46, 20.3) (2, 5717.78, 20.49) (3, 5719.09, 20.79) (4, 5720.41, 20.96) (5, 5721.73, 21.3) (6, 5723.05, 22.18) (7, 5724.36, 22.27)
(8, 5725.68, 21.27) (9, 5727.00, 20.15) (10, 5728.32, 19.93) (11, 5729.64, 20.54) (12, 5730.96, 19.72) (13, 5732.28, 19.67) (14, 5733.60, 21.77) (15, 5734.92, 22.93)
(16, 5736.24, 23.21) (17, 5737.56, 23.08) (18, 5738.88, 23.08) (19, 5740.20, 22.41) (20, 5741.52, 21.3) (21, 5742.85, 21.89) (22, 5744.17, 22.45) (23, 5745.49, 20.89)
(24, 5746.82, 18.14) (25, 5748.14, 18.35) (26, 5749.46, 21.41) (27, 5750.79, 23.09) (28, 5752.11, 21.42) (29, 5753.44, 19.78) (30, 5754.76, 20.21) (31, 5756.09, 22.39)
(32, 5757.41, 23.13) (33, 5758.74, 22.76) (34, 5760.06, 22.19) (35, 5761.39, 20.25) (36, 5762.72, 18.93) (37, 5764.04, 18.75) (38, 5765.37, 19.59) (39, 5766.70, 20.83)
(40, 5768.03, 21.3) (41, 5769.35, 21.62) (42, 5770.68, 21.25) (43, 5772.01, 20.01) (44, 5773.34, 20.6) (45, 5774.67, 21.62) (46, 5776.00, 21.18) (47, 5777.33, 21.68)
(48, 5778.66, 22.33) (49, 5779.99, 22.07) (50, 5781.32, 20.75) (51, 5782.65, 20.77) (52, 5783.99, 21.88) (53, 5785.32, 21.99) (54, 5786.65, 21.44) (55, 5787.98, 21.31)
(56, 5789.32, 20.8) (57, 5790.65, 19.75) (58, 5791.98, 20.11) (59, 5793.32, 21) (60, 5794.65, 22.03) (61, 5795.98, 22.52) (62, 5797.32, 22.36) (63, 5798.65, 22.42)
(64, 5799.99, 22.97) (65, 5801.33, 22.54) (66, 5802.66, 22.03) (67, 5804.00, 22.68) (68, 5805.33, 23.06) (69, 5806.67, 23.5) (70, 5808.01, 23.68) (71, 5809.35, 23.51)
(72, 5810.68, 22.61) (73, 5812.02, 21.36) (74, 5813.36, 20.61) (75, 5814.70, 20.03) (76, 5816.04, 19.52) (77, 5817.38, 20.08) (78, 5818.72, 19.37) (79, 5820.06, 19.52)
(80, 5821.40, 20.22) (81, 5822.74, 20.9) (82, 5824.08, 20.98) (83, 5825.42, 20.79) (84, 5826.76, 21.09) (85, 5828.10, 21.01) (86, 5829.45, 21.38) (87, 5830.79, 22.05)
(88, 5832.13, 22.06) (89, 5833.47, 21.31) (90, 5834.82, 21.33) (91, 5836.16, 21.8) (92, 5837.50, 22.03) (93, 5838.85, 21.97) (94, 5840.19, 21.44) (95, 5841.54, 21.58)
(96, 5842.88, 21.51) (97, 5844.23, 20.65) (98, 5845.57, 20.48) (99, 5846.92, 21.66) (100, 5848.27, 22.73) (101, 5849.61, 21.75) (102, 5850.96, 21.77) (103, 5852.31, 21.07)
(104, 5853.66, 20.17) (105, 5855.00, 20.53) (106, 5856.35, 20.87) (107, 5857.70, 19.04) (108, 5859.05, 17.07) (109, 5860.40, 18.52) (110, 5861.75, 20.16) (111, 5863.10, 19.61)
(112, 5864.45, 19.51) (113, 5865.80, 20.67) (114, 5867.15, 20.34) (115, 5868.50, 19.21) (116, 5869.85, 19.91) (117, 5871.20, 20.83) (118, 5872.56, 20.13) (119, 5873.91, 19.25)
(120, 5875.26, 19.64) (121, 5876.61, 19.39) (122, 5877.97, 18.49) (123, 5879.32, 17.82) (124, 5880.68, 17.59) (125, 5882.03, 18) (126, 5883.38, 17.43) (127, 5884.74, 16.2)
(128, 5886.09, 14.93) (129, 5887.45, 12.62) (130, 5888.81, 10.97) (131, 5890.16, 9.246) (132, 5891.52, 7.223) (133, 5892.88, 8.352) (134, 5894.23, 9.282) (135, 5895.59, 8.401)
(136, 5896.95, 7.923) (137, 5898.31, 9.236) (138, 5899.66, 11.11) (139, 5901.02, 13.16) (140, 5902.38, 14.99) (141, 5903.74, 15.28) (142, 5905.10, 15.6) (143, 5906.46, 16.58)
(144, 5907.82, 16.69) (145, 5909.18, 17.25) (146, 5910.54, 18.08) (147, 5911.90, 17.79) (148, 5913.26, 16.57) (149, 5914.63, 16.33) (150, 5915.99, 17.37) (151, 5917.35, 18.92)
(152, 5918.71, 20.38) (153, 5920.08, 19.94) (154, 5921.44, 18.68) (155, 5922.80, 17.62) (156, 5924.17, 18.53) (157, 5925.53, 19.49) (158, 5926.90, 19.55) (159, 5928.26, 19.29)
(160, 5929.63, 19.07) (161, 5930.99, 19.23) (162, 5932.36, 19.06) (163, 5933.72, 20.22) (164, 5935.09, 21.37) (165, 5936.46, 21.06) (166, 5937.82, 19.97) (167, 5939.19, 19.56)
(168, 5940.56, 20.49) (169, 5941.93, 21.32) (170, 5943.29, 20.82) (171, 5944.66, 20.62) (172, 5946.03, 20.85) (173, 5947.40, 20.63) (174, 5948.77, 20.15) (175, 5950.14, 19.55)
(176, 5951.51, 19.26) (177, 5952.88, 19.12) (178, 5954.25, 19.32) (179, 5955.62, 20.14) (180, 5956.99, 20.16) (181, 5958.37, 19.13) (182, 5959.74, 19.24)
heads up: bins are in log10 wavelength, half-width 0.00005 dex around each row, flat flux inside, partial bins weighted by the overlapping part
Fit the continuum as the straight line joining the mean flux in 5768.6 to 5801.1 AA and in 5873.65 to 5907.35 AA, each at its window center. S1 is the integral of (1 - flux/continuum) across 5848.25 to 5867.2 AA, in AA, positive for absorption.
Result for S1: -4.6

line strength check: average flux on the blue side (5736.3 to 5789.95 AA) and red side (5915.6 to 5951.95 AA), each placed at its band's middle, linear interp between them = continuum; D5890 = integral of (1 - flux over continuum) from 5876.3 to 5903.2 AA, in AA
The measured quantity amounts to 9.5 AA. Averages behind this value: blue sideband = 21.2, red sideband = 19.8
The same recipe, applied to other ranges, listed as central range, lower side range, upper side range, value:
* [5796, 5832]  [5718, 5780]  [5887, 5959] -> -3.50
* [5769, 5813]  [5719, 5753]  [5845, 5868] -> -1.97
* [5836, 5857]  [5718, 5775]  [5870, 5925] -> -4.63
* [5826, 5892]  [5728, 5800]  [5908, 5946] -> 2.47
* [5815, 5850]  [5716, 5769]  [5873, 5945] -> -4.47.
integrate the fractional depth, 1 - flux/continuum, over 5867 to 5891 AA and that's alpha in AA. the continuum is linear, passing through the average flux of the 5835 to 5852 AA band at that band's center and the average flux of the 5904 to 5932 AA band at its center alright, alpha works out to 3.4 AA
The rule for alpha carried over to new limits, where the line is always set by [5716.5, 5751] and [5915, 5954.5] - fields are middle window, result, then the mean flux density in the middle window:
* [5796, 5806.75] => -1.0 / 22.6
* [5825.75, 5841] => -0.8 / 21.6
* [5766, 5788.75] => -0.5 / 21.3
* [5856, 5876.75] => 0.6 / 19.6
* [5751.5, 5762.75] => -0.2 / 21.3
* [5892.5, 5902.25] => 4.9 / 9.99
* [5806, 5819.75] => -0.5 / 21.4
